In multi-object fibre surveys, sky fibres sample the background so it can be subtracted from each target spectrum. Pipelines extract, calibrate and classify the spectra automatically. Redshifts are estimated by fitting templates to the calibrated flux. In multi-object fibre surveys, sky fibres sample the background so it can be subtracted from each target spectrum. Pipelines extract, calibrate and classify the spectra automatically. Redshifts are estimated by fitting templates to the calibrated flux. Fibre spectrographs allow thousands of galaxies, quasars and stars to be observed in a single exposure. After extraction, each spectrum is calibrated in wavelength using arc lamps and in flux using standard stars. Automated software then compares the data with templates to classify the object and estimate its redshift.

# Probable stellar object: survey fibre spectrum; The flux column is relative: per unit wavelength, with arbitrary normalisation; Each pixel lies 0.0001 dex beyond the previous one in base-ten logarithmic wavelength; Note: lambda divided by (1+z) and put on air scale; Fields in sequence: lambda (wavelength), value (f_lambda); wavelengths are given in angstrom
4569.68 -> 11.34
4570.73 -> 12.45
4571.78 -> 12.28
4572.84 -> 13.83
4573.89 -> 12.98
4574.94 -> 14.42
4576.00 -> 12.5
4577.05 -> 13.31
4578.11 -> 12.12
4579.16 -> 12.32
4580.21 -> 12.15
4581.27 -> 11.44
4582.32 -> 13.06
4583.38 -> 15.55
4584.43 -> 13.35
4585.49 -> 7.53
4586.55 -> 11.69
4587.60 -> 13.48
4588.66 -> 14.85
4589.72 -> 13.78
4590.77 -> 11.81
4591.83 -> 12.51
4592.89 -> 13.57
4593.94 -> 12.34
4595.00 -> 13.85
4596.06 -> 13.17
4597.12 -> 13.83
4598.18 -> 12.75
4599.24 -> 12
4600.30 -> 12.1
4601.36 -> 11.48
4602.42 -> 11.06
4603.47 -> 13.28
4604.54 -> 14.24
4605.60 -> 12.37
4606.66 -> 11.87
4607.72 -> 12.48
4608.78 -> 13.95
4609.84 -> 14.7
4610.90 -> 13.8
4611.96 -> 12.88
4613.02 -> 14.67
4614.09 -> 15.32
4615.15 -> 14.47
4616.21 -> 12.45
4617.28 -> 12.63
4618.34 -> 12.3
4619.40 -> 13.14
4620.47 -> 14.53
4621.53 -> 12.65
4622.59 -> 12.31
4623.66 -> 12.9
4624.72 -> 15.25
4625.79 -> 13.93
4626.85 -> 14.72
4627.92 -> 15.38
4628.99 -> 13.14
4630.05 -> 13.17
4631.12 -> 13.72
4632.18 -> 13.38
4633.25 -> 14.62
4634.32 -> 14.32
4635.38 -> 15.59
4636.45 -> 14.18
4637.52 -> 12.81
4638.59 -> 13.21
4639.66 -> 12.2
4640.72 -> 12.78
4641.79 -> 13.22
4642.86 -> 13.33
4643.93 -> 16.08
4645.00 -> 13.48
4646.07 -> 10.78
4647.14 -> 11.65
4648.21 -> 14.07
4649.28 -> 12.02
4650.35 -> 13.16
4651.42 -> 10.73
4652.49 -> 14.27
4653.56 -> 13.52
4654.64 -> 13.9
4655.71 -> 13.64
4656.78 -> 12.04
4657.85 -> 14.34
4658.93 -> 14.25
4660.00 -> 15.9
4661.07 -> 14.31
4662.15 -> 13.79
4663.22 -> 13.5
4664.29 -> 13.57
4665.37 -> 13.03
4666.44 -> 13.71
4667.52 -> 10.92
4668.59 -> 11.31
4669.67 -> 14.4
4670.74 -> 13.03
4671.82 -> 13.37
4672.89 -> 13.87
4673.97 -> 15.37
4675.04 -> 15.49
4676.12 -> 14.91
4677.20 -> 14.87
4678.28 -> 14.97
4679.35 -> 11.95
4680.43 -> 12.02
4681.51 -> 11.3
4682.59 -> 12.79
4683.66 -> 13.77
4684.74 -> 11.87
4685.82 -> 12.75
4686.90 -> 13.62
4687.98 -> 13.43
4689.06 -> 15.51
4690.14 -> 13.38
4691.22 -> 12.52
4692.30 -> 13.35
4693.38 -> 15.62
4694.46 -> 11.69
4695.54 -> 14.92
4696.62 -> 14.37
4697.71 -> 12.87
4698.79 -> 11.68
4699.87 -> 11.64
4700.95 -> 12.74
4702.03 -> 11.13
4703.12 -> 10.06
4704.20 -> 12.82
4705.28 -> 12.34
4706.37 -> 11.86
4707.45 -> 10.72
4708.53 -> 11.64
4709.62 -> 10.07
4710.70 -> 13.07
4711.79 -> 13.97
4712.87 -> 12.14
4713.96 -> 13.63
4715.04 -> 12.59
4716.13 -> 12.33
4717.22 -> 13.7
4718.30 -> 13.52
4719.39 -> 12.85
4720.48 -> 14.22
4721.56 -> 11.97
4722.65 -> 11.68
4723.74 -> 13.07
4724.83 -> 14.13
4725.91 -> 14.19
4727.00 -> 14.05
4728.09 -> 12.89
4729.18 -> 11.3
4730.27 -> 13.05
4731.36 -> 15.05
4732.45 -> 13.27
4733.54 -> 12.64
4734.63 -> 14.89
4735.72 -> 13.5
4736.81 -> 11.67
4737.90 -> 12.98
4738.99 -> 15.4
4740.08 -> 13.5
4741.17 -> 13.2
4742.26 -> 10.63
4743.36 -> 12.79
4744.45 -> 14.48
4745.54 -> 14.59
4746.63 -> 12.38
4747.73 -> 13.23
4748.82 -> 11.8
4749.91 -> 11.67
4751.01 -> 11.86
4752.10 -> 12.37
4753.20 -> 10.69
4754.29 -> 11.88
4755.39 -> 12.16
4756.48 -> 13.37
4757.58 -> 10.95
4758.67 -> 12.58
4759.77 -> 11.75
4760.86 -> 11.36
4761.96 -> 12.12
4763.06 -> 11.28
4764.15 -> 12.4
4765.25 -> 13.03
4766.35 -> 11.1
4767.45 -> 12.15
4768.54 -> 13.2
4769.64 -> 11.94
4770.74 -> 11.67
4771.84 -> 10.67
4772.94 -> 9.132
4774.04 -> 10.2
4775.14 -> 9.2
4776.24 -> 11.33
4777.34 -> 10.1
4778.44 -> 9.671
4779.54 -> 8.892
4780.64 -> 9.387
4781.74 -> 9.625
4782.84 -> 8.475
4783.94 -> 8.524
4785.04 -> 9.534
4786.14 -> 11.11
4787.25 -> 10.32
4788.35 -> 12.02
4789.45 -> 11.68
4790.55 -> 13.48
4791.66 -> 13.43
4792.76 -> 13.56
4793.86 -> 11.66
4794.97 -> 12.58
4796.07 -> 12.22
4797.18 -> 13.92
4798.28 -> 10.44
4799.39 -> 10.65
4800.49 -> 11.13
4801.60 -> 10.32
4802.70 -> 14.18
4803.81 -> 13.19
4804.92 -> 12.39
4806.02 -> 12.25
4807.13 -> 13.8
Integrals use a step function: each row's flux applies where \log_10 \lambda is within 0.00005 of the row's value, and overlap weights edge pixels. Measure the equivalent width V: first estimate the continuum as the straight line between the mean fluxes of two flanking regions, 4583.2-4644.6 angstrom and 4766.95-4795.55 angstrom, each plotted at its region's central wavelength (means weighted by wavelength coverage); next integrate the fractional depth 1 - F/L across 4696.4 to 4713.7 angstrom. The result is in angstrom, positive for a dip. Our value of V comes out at -0.1 angstrom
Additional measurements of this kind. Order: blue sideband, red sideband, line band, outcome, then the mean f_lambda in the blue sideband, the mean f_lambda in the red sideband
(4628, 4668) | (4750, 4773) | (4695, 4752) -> -2.1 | 13.4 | 11.8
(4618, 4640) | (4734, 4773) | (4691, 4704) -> 0.3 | 13.7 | 12.4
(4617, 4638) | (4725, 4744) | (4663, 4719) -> 2.0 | 13.8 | 13.3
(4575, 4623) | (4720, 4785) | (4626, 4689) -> -4.5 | 12.9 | 12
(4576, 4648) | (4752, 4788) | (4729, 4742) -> -2.2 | 13.2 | 11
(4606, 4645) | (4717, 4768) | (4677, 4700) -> -0.1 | 13.7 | 12.7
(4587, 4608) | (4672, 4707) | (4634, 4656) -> -0.4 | 12.8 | 13.2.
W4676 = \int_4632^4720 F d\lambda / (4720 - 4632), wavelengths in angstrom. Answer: 13.2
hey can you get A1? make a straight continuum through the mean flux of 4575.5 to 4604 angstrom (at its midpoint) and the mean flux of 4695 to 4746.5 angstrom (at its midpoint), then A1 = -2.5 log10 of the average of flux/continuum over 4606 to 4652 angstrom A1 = -0.06 mag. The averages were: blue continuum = 12.6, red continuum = 12.9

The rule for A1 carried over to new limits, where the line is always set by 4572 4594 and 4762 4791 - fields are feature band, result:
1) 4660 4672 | -0.12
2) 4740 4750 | -0.16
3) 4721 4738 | -0.17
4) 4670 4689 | -0.15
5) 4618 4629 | -0.11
